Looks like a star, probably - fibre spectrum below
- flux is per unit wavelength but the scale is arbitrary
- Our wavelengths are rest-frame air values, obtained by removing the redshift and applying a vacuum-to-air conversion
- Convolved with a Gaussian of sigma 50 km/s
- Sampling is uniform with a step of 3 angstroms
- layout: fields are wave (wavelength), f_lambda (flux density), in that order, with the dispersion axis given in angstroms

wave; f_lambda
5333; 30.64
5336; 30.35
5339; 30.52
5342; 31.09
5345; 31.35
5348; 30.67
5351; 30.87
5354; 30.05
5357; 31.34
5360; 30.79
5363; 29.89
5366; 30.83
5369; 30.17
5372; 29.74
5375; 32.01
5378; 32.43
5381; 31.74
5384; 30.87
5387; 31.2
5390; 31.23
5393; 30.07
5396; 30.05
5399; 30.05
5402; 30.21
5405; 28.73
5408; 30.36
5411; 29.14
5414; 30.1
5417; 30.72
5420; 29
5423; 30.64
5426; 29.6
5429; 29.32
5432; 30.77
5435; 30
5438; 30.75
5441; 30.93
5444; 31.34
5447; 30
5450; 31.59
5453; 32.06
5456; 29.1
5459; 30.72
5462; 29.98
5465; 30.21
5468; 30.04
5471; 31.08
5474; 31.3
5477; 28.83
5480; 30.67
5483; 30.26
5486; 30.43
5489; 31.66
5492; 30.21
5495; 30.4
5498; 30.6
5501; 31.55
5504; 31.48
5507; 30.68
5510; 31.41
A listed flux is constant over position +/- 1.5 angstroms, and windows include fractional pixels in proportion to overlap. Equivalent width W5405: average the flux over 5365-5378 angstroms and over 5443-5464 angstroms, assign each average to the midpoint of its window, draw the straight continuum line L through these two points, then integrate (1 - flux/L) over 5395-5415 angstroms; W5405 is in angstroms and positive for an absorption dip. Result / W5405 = 0.6 angstroms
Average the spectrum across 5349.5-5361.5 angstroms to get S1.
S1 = 30.8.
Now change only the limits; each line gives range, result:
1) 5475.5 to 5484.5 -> 29.9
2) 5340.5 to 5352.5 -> 31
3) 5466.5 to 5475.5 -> 30.8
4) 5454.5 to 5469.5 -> 30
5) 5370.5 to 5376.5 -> 30.9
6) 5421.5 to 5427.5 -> 30.1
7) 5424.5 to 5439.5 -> 30.1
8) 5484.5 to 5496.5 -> 30.7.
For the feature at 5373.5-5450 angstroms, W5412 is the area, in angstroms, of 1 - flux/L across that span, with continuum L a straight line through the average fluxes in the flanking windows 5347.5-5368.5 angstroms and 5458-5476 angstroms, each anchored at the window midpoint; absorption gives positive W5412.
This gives 0.2 angstroms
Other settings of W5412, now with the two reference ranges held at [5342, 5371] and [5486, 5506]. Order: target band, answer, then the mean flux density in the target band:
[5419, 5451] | 0.5 angstroms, 30.4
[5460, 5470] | 0.2 angstroms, 30.2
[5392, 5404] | 0.3 angstroms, 30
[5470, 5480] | 0.2 angstroms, 30.4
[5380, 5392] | -0.2 angstroms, 31.2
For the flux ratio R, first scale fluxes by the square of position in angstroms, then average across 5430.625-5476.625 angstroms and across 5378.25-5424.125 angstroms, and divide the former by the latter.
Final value 1.03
